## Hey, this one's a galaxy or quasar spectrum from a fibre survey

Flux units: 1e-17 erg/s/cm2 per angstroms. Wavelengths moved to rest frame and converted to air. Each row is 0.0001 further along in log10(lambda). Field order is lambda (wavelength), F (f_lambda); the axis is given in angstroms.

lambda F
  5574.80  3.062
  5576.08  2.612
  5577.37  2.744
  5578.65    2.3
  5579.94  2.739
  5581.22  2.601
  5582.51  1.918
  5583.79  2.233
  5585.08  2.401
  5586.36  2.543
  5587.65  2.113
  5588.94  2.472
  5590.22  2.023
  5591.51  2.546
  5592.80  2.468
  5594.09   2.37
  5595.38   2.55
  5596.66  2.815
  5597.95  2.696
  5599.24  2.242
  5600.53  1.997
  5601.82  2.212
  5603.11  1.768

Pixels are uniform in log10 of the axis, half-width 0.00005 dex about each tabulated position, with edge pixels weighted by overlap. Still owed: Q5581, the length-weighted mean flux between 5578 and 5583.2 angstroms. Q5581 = 2.39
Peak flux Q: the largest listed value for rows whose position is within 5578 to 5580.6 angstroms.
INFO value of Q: 2.739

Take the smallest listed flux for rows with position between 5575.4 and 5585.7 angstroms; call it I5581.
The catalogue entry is 1.918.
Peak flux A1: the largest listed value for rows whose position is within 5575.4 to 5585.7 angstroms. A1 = 2.744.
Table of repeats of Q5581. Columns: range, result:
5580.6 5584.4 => 2.25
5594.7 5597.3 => 2.69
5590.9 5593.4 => 2.5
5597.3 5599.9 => 2.46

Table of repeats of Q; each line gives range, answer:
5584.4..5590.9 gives 2.543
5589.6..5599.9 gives 2.815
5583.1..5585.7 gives 2.401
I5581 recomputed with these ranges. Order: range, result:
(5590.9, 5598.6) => 2.37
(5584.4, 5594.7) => 2.023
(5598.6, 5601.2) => 1.997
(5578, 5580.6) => 2.3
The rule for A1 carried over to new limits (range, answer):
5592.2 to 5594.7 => 2.468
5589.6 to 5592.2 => 2.546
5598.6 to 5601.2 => 2.242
